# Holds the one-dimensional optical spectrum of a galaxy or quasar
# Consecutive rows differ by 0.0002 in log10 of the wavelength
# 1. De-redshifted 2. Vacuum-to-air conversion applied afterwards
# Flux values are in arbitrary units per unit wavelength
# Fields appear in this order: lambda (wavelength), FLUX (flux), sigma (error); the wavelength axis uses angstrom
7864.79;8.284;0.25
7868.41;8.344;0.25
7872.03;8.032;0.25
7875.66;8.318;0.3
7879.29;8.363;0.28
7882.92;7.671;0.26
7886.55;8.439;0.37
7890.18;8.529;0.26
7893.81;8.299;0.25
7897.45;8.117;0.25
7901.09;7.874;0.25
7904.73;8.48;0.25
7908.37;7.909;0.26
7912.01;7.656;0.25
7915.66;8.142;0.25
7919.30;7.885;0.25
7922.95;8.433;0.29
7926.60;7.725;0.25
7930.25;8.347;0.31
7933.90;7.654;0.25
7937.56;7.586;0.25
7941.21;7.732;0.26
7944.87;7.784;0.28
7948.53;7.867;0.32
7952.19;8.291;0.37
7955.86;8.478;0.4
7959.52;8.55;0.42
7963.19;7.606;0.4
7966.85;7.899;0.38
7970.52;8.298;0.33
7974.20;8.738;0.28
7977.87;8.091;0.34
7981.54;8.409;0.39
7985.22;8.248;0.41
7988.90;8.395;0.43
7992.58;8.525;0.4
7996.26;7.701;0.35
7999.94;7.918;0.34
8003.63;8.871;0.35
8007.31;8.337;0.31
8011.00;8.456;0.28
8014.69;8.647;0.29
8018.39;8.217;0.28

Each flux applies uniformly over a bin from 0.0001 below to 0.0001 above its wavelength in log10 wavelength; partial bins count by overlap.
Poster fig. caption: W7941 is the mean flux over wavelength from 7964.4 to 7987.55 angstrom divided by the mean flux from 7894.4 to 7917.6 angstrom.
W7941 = 1.0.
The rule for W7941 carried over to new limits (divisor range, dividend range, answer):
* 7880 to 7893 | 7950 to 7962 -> 1.02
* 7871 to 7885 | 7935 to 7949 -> 0.95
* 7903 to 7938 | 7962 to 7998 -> 1.03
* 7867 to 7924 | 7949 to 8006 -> 1.01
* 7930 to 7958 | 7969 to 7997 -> 1.05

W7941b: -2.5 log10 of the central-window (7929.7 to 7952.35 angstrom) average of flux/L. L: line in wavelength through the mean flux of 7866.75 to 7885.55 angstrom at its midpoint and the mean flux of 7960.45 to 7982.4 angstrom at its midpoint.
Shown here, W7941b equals 0.04 mag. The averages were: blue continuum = 8.16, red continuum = 8.18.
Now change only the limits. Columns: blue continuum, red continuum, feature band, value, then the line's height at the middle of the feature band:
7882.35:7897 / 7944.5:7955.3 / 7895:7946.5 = 0.03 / 8.16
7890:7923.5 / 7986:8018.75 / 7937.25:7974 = 0.02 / 8.22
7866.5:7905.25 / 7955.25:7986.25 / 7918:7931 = 0.02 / 8.23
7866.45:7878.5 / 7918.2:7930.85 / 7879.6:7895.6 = -0.01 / 8.2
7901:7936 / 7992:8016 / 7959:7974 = 0.01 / 8.2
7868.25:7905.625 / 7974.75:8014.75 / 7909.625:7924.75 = 0.03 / 8.24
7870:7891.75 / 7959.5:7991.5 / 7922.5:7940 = 0.04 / 8.23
